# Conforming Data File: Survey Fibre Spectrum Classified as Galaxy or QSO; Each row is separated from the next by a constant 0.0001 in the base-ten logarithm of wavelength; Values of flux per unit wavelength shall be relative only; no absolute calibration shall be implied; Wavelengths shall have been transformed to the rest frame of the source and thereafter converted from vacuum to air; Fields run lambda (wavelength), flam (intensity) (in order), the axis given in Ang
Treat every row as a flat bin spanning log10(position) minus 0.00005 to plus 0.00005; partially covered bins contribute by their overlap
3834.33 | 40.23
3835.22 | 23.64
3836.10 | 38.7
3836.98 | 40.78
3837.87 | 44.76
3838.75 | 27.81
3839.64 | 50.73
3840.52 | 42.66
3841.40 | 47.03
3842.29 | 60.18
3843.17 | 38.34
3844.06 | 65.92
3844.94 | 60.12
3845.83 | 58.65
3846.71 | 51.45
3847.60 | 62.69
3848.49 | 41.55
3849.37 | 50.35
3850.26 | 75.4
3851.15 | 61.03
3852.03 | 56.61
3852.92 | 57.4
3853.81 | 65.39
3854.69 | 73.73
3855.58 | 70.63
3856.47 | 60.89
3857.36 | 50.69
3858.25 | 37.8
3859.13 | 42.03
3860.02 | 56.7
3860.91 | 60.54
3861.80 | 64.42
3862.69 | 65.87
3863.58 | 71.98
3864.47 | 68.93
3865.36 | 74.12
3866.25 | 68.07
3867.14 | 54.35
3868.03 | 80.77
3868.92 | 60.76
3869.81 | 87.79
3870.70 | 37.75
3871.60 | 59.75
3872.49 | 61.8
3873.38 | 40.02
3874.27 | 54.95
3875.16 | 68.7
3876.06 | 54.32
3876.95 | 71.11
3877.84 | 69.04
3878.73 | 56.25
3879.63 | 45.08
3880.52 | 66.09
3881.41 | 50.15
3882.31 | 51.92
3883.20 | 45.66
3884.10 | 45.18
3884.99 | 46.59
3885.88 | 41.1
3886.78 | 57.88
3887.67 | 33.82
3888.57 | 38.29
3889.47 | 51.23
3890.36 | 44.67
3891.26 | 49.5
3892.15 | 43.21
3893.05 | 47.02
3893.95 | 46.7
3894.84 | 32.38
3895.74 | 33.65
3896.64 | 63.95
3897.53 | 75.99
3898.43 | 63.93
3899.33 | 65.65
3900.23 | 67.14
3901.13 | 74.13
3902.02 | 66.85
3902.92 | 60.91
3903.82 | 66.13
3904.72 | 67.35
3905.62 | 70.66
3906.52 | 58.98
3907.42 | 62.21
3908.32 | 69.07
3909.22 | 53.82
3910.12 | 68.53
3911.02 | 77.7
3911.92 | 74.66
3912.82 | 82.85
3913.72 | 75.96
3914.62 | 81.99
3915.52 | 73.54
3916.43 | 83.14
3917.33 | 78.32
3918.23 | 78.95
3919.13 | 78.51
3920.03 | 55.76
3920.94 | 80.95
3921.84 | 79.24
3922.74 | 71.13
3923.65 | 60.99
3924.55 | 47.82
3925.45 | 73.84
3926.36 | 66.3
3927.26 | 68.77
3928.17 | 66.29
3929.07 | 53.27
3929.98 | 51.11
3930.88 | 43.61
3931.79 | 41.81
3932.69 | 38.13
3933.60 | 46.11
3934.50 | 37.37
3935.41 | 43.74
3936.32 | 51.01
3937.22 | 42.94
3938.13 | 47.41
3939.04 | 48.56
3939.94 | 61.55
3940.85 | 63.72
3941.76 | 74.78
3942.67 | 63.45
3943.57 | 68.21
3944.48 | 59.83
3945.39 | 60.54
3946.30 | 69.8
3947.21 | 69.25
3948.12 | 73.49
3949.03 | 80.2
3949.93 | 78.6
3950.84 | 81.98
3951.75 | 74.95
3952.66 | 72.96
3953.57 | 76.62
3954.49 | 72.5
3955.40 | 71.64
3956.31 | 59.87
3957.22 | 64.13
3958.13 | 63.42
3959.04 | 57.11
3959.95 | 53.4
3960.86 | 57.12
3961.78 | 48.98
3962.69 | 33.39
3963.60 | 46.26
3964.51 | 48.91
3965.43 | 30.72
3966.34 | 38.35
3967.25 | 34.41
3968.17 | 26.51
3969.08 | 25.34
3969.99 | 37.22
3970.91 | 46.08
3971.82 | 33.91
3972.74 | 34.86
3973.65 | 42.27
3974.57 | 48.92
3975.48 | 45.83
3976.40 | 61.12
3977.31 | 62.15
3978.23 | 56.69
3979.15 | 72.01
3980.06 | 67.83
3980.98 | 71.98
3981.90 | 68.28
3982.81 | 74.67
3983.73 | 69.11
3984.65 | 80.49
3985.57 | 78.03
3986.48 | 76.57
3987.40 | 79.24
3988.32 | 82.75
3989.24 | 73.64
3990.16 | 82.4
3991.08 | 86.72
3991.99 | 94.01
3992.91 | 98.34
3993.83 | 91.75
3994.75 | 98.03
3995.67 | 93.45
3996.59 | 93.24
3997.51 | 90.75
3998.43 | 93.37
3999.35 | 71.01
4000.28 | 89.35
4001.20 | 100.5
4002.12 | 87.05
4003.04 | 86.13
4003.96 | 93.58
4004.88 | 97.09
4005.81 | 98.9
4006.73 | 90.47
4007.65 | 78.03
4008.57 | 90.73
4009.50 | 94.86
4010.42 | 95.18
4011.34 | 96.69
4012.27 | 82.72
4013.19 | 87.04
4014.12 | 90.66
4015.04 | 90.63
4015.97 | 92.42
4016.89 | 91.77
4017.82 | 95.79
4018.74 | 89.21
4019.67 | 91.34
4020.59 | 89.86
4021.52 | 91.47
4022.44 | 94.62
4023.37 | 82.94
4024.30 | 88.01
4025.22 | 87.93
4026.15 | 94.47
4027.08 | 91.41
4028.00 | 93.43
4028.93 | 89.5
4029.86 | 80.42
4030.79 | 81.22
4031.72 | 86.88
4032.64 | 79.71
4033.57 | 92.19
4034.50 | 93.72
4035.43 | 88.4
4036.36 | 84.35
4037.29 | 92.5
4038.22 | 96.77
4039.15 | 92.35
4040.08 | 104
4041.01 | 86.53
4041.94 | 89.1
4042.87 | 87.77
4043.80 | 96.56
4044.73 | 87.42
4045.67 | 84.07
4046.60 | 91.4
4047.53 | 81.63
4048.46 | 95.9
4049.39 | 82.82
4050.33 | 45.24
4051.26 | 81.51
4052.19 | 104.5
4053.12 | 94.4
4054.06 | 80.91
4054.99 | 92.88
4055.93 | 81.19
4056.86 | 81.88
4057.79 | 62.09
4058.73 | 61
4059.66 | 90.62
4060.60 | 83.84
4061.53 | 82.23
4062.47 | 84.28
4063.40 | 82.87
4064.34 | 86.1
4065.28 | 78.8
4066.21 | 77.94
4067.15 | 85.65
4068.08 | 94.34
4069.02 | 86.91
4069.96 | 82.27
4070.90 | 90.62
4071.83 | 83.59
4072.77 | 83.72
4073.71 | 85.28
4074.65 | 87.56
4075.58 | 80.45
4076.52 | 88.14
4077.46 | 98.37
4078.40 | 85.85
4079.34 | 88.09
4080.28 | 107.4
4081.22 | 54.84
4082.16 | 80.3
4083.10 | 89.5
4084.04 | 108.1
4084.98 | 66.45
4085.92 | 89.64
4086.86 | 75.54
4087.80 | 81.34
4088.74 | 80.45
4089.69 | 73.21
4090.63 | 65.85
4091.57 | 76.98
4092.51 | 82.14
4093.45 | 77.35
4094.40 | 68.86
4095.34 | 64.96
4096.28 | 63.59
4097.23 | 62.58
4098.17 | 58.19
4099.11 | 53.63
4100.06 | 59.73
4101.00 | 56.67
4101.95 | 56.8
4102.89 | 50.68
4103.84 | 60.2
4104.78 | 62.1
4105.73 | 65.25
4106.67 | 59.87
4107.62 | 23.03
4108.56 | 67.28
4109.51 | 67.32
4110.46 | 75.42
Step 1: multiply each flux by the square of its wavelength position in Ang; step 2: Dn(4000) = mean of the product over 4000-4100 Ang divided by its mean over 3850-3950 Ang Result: 1.5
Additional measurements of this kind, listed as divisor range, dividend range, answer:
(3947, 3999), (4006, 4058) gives 1.39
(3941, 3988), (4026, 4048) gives 1.55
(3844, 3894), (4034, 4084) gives 1.67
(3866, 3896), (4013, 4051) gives 1.81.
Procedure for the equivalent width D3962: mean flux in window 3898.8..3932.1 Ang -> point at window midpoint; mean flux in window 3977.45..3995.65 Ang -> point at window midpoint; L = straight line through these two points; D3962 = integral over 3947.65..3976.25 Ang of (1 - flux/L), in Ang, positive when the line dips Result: 8.1 Ang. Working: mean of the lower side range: 67.6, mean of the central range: 53.6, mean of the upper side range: 79.1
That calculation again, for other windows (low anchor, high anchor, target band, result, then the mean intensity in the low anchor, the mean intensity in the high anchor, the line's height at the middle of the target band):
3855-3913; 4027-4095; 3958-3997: 5.77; 58.6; 84.6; 72.3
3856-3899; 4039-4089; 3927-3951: 2.52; 55.3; 84.9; 65.1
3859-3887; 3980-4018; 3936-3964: 4.81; 58.9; 86.9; 76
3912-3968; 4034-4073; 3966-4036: -3.78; 61.5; 85.6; 74.5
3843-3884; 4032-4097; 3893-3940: 2.62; 59.3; 83.8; 65.8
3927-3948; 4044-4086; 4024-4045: -3.37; 55.4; 84.3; 77.4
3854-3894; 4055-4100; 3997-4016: -4.96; 56.3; 79.8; 71.6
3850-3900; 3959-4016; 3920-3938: 2.21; 56.7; 71.4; 63.8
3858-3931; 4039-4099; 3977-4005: -3.70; 61.1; 82.3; 72.8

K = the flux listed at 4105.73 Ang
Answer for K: 65.25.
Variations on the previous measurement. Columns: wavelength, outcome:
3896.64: 63.95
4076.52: 88.14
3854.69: 73.73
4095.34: 64.96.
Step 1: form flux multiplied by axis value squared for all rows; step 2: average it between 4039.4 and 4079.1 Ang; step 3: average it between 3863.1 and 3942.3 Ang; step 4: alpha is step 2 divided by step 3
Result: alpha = 1.54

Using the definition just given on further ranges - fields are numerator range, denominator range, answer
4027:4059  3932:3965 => 1.51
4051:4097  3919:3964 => 1.44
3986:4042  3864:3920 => 1.56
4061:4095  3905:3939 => 1.43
